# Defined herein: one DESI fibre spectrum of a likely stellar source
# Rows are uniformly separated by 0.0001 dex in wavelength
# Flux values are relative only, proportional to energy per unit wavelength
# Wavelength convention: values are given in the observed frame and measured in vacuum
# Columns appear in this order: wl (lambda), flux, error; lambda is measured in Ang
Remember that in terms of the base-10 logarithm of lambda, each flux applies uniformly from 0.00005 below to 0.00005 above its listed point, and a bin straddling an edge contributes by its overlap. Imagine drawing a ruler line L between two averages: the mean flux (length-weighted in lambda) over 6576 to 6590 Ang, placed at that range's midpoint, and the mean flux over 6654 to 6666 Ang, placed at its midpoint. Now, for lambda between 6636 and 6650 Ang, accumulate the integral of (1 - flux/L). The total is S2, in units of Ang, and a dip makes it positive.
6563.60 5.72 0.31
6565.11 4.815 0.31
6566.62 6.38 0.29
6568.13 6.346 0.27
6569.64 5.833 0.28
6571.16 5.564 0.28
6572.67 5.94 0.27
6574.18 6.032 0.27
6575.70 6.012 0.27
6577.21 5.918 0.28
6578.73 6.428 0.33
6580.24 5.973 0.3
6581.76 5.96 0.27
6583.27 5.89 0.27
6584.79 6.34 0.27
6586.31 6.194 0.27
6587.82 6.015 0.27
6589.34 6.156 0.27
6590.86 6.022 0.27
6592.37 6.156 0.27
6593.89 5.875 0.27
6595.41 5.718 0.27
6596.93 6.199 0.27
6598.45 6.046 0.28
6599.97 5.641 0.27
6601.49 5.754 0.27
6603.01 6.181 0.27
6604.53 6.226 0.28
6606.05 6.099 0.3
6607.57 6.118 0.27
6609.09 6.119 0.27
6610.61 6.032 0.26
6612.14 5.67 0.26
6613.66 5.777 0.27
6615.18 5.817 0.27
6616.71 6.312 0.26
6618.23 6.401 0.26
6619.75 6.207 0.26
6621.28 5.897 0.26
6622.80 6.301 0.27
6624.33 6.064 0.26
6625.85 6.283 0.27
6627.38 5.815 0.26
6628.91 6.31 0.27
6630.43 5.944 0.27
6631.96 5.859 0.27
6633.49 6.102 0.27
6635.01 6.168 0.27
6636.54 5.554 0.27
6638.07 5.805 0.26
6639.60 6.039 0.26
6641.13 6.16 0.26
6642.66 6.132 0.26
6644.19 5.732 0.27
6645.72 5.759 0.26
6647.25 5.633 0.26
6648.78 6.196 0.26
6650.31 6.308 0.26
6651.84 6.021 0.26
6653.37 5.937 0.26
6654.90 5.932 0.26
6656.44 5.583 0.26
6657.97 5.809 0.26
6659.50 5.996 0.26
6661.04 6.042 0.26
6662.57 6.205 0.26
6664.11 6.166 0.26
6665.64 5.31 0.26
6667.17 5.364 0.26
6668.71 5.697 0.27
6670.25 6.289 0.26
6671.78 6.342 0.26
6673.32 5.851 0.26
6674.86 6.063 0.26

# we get 0.1 Ang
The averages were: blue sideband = 6.09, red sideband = 5.9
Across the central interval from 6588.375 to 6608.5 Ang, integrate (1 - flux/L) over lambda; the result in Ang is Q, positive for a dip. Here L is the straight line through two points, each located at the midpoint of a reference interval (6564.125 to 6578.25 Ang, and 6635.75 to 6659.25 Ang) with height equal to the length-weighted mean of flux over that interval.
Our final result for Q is -0.4 Ang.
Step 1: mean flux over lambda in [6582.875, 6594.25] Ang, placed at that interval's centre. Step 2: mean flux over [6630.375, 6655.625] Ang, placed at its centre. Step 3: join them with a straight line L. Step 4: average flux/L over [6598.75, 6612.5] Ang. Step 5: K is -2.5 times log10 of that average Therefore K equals 0.01 mag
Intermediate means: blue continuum 6.09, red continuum 5.96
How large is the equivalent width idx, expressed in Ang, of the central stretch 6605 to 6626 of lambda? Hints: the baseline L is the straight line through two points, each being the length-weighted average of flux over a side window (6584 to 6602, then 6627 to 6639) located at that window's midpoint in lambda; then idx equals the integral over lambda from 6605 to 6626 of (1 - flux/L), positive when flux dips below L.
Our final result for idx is -0.3 Ang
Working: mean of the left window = 6.01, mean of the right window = 5.95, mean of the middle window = 6.08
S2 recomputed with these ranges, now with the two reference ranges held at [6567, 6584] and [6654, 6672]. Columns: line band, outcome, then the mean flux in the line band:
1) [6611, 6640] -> -0.4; 6.02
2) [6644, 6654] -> -0.1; 5.96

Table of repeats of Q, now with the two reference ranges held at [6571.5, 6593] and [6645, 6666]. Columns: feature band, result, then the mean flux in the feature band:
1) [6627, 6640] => 0.0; 5.96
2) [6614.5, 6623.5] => -0.2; 6.16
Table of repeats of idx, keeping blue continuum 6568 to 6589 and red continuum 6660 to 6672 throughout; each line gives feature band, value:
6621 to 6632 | -0.2 Ang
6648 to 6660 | -0.1 Ang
